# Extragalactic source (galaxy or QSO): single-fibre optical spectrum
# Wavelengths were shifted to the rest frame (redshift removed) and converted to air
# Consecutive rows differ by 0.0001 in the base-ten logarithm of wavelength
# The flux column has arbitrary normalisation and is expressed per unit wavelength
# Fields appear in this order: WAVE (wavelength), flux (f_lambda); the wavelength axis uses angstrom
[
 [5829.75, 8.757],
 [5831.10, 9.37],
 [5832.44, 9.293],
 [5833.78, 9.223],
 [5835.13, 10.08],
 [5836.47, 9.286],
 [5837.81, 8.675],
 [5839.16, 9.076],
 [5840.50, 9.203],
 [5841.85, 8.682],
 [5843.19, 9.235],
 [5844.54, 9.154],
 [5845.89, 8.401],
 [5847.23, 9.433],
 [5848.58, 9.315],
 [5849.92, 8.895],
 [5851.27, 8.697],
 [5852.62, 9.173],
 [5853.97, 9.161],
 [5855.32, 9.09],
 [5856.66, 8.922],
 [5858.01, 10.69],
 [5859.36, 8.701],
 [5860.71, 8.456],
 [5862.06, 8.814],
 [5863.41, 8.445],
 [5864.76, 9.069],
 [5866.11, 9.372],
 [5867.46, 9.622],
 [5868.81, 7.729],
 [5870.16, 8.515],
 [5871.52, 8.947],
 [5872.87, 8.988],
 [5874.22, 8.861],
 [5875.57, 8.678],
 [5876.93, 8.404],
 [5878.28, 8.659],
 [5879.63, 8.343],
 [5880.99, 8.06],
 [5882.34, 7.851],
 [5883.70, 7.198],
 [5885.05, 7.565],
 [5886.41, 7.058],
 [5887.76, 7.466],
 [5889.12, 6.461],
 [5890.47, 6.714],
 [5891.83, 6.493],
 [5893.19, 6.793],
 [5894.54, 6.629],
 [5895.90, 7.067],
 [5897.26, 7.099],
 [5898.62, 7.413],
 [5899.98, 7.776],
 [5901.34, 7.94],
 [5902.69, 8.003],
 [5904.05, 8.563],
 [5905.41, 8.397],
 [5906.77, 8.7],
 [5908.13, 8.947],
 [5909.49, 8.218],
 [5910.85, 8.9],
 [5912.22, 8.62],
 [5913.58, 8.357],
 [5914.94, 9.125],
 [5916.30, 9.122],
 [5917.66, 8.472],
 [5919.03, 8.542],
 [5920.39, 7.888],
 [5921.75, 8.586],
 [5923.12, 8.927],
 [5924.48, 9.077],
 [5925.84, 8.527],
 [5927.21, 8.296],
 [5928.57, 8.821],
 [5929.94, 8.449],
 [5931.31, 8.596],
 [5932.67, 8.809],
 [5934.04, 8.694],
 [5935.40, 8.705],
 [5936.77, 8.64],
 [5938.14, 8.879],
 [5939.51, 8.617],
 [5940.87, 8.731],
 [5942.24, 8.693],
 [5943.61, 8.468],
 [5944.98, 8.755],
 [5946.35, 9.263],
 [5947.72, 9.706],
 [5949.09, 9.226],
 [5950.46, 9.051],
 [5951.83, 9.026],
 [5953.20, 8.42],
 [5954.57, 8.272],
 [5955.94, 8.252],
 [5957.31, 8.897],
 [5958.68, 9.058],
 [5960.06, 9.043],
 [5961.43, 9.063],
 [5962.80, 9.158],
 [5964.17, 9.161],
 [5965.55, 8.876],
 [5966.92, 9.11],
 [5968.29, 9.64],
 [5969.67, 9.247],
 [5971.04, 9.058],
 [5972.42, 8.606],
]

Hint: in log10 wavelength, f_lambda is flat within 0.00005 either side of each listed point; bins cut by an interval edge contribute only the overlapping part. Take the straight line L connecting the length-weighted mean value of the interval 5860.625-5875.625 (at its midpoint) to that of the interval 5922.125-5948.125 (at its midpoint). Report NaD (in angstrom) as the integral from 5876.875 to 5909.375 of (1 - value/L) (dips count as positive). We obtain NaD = 4.2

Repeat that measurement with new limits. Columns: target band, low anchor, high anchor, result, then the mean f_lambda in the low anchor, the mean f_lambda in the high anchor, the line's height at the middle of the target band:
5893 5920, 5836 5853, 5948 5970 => 2.51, 9.01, 8.98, 8.99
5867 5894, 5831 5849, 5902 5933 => 2.98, 9.17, 8.61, 8.87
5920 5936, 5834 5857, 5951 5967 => 0.53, 9.09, 8.86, 8.92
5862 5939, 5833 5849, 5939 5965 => 6.40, 9.14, 8.89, 9.01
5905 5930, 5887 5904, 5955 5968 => -2.71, 7.21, 8.97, 7.8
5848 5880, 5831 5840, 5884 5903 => -2.58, 9.29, 7.16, 8.24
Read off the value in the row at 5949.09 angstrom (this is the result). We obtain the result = 9.226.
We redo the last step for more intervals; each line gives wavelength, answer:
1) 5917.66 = 8.472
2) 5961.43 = 9.063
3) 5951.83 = 9.026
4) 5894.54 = 6.629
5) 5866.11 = 9.372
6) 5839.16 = 9.076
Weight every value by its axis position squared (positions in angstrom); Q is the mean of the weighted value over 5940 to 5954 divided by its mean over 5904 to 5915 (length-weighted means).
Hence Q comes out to 1.05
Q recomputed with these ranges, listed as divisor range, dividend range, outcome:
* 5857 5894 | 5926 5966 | 1.10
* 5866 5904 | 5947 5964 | 1.17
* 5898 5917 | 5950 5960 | 1.05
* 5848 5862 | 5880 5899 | 0.79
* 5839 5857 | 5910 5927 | 0.98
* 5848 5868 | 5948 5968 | 1.02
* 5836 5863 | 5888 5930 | 0.91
